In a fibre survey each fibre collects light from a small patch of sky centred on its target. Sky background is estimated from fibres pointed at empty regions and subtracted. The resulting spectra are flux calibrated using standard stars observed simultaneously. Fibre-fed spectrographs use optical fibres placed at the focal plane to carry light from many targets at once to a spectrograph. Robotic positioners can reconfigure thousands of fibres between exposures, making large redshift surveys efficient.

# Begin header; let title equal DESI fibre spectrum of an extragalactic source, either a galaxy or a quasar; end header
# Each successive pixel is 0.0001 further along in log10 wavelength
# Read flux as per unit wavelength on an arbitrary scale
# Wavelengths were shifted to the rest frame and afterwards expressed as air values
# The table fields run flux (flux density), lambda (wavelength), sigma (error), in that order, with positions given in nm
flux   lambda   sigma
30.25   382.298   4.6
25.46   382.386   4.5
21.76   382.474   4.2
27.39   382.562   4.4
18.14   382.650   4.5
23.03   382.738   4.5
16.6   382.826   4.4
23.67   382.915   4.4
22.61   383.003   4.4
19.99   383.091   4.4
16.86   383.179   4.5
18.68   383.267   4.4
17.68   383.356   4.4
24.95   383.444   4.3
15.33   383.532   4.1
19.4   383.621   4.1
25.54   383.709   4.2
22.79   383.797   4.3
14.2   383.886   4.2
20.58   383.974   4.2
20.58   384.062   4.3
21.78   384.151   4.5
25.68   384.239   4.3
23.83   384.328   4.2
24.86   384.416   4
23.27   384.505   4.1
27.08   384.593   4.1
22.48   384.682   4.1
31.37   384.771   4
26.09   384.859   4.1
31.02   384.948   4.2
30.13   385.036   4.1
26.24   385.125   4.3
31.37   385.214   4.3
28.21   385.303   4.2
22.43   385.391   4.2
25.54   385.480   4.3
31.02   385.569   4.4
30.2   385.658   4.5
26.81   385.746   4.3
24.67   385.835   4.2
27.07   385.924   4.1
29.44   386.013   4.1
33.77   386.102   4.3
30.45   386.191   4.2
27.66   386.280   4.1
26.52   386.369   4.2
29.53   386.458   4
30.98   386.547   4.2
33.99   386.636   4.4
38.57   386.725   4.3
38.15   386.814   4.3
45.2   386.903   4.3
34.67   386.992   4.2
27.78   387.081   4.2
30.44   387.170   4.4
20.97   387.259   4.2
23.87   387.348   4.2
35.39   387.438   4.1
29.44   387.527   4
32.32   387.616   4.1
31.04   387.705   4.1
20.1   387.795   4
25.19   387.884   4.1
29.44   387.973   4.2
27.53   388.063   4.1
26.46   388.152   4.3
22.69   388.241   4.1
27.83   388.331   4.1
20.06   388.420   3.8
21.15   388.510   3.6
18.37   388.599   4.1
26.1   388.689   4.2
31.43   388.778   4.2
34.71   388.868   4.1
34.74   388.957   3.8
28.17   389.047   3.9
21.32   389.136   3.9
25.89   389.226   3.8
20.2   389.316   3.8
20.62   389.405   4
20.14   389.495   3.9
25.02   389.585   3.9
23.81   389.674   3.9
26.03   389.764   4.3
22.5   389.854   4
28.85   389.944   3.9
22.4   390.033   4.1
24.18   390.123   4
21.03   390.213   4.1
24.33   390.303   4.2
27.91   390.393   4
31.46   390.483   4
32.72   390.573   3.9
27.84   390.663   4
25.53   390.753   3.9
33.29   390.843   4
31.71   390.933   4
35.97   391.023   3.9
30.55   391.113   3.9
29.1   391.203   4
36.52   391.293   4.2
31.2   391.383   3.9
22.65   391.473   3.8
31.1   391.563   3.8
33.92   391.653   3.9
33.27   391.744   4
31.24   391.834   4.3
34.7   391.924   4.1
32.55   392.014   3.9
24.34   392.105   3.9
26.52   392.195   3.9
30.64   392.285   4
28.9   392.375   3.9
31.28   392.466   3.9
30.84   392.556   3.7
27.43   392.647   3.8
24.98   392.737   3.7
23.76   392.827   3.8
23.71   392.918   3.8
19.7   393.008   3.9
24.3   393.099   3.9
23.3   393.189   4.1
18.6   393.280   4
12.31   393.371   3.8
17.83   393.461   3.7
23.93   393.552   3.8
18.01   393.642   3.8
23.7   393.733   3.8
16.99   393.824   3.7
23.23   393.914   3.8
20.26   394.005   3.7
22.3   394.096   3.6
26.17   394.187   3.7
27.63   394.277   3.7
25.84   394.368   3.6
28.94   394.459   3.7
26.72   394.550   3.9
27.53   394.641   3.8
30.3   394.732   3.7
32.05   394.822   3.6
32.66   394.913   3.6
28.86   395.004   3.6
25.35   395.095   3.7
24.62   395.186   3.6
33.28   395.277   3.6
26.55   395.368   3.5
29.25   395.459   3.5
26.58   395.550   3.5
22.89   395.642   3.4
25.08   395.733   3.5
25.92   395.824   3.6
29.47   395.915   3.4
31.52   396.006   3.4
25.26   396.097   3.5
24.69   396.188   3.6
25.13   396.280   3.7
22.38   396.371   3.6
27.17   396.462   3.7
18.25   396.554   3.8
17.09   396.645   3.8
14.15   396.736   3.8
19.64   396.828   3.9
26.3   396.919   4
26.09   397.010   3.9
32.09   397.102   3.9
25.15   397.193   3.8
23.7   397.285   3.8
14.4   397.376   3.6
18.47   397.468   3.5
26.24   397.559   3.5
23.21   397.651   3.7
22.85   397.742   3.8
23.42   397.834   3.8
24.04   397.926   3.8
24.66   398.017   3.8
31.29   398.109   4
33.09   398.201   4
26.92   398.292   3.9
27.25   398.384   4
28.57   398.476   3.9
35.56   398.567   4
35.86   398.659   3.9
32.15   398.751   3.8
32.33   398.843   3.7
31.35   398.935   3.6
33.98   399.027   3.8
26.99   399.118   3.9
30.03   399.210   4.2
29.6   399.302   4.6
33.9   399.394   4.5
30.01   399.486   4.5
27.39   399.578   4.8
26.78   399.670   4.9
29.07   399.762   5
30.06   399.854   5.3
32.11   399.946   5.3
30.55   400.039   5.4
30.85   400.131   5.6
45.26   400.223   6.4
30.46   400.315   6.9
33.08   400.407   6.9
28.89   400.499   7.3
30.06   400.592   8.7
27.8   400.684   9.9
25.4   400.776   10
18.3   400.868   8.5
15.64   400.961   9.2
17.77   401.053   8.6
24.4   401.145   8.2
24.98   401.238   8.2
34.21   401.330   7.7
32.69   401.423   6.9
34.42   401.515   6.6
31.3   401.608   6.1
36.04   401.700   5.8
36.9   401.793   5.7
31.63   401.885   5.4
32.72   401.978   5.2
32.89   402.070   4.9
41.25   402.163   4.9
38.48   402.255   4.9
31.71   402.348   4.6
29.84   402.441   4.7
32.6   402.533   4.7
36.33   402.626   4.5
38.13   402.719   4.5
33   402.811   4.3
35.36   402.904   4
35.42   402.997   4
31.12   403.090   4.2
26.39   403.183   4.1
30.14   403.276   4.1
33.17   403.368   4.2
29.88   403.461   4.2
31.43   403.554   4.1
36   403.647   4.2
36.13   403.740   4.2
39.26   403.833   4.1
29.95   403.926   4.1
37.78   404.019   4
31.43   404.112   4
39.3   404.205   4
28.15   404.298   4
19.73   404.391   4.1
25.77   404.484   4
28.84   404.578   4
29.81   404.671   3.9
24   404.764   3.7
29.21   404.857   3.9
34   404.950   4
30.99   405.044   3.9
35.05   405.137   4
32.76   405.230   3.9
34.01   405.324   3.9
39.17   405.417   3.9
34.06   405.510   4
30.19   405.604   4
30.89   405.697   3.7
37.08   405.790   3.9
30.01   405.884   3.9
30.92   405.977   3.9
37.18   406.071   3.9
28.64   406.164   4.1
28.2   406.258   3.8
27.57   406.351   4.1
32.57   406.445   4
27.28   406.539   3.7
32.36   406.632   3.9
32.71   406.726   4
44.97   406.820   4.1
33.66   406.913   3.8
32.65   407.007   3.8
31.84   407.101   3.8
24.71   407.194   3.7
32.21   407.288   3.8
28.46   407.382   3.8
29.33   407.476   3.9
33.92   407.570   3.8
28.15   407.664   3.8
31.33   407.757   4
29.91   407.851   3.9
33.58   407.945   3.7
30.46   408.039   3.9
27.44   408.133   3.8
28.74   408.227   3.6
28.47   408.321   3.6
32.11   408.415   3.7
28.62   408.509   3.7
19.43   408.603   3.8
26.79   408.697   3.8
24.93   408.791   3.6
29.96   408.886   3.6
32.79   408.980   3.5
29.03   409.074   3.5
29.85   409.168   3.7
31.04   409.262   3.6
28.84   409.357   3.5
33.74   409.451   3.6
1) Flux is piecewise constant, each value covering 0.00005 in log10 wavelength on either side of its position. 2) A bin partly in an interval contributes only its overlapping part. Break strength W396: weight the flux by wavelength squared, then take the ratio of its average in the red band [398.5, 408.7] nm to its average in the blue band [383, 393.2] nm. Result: 1.2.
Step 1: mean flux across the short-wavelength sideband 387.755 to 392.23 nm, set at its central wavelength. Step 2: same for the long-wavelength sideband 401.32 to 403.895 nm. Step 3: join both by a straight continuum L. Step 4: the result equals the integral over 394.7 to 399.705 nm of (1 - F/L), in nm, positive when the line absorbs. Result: 0.663 nm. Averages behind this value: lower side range 27.3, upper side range 33.8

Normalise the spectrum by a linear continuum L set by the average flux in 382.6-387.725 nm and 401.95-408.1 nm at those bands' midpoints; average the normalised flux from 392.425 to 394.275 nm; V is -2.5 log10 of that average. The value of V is 0.26 mag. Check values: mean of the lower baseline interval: 26.4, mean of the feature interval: 22.7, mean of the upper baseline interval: 32.2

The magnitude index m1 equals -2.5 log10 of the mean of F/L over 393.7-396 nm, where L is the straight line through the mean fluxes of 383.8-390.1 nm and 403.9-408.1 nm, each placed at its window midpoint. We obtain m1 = 0.09 mag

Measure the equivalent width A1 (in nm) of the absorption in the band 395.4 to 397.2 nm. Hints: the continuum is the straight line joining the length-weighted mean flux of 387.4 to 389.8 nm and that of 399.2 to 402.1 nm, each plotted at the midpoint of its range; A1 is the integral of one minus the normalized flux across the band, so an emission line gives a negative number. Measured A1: 0.238 nm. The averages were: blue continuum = 26.1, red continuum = 29.8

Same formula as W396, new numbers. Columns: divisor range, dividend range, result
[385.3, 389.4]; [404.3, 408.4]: 1.20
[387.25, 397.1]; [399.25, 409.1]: 1.26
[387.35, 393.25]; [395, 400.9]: 1.04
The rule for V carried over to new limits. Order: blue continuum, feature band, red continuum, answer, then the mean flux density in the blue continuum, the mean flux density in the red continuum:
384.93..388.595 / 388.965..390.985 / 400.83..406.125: 0.14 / 28.8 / 31.8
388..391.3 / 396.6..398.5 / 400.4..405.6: 0.21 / 26.6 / 31.4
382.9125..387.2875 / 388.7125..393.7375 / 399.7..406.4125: 0.05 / 26.5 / 31.5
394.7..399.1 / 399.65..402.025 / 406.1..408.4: -0.06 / 26.6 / 30.9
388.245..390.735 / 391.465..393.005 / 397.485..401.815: -0.09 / 25.5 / 29.2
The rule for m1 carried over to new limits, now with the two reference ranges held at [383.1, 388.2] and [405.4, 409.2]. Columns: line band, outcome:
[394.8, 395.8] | 0.03 mag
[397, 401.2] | 0.05 mag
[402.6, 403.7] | -0.10 mag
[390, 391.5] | -0.04 mag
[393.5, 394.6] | 0.20 mag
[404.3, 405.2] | 0.06 mag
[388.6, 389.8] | 0.07 mag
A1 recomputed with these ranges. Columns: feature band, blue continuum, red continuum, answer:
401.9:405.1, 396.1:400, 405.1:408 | -0.24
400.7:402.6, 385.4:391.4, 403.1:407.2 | 0.06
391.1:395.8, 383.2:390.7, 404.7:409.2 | 0.23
